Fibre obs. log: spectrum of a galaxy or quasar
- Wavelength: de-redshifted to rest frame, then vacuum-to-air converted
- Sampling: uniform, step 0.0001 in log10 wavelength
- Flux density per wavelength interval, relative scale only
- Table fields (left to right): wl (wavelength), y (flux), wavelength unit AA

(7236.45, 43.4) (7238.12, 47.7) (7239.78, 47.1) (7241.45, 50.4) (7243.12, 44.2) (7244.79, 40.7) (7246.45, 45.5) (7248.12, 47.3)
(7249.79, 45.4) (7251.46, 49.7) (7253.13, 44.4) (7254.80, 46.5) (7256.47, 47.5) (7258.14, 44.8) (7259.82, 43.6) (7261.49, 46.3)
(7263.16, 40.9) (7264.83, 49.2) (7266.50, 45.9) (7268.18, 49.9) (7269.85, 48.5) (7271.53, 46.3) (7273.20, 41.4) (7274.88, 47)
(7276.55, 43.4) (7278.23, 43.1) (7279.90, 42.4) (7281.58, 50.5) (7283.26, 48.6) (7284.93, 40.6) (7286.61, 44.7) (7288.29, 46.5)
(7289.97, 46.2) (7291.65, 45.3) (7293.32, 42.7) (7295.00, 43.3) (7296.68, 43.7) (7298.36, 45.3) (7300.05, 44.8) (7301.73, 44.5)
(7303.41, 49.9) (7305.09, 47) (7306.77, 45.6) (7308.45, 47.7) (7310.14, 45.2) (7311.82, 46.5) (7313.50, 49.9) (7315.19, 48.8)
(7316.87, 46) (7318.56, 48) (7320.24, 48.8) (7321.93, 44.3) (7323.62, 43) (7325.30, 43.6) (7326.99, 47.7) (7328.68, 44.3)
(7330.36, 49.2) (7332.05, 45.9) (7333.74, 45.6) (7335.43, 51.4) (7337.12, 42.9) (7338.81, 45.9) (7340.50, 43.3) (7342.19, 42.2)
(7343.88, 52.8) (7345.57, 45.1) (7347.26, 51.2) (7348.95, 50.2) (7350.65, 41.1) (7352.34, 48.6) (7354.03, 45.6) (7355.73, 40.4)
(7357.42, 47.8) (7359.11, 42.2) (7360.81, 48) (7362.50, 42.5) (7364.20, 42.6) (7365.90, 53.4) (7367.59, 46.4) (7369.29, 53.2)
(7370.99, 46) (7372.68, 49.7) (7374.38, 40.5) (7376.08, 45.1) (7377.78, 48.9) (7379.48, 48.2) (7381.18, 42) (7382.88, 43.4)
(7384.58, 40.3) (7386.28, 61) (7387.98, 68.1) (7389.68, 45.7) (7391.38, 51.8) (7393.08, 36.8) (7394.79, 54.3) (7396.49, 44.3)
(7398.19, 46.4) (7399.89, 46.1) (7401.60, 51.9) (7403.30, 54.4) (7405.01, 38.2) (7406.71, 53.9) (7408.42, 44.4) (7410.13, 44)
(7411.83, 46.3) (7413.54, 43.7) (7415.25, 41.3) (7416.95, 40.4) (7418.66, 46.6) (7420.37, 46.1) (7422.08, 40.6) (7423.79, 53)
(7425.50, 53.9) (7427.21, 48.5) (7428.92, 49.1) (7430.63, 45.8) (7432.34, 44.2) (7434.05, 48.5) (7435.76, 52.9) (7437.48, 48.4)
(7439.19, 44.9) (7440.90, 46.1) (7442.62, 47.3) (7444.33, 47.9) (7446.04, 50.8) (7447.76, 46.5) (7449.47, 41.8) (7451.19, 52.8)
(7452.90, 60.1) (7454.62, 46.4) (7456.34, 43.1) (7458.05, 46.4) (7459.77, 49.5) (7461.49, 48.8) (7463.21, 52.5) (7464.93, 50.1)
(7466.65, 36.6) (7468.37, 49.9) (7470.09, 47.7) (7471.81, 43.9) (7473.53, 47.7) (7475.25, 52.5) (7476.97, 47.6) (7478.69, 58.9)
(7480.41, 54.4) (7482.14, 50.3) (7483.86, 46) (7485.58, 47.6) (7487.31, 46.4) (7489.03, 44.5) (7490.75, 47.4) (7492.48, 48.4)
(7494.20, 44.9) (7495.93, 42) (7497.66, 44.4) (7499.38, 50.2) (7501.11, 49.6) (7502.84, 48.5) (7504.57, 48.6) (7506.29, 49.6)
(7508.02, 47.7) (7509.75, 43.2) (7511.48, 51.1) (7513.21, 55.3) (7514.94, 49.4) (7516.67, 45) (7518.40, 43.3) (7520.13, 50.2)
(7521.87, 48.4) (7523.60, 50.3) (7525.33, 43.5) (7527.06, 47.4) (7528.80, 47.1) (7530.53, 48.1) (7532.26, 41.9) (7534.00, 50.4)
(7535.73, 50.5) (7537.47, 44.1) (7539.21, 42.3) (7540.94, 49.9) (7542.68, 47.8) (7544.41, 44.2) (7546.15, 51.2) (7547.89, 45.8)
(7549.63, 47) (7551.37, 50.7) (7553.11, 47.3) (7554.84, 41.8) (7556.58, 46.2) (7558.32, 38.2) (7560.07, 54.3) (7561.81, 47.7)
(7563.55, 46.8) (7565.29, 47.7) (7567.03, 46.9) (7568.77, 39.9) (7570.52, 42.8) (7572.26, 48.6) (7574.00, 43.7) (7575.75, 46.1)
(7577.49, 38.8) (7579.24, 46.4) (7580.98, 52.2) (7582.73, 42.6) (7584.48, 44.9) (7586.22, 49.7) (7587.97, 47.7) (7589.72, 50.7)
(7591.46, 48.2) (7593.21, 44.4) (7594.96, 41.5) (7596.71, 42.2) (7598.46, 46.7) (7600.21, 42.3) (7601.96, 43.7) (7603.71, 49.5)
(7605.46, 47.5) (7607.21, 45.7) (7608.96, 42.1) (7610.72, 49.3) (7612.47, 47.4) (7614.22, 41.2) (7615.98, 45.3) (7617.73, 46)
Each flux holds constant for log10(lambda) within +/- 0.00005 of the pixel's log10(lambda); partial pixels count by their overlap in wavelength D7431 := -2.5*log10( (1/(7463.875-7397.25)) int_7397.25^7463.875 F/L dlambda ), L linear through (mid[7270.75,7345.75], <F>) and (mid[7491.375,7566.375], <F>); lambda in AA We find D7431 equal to -0.021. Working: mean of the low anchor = 45.8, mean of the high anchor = 47.3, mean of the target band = 47.5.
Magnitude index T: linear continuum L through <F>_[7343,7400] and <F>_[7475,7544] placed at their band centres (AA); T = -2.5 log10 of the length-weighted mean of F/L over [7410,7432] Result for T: 0.03 mag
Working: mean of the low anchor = 47.4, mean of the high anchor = 47.9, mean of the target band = 46.1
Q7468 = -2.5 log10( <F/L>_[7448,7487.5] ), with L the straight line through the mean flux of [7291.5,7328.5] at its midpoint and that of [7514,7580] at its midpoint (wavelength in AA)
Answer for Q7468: -0.06 mag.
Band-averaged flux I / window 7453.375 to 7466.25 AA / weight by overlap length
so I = 48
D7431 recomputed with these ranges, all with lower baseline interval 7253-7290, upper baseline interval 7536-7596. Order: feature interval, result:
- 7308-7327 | -0.02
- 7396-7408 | -0.05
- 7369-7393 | -0.06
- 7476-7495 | -0.06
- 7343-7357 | -0.03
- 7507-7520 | -0.05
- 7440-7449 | -0.04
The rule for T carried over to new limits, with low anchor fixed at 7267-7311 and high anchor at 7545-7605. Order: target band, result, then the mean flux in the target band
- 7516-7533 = -0.02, 46.6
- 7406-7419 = 0.02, 44.9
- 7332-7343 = 0.01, 45.3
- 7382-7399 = -0.08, 49.2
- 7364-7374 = -0.07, 48.6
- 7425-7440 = -0.06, 48.4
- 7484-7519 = -0.03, 47.4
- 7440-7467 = -0.05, 48.1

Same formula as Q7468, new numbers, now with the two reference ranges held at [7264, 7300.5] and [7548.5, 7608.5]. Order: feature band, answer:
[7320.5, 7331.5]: -0.001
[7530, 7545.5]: -0.019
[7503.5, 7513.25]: -0.068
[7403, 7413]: -0.017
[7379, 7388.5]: -0.100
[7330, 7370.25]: -0.024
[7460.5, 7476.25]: -0.048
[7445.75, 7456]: -0.083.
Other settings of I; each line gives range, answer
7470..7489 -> 49.2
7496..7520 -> 48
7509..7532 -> 47.7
